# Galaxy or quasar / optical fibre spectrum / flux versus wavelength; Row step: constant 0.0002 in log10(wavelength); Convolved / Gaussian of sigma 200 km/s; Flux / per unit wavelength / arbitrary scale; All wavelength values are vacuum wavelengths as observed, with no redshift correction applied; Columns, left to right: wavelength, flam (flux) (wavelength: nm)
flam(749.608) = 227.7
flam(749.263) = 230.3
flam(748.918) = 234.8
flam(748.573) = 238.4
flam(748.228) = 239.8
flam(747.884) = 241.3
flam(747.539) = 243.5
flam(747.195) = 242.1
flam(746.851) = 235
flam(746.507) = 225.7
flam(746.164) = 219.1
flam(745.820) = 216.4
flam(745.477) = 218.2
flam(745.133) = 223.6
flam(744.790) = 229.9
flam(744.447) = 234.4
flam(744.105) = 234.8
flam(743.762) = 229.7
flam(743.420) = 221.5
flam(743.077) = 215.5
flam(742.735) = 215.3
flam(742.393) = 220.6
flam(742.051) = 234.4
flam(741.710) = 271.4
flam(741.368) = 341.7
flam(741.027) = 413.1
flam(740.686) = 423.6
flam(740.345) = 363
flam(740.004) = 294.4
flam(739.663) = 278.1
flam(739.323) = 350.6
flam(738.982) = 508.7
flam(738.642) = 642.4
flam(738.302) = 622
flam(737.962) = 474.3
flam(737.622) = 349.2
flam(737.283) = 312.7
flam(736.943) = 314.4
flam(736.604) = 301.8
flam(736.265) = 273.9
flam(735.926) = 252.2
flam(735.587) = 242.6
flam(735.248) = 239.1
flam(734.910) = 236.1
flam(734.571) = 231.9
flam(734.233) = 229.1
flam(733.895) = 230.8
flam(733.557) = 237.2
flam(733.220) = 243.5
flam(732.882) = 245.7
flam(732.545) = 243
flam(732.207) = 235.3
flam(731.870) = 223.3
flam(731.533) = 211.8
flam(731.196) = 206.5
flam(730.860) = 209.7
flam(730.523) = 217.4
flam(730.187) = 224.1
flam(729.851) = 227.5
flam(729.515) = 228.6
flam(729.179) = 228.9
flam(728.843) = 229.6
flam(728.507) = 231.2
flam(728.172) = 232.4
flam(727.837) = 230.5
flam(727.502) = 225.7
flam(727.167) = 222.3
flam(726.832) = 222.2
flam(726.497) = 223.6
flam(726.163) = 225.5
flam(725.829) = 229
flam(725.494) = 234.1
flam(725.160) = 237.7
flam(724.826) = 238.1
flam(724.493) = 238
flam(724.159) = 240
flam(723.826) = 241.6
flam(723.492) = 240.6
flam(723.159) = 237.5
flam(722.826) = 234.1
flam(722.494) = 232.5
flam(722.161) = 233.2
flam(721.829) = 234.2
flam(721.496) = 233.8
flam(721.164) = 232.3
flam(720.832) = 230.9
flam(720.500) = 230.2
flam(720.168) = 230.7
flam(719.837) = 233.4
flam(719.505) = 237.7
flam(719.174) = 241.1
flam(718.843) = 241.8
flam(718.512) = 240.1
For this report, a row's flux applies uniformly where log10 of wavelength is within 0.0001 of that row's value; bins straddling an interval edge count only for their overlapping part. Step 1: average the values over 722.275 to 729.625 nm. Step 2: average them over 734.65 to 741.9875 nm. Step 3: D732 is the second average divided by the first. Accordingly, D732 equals 1.5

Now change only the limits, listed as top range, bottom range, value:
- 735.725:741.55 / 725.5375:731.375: 1.70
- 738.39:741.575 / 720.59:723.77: 1.73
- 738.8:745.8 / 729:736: 1.24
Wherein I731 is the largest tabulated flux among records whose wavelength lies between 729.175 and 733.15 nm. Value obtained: 245.7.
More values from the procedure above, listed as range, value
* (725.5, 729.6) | 232.4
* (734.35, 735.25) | 239.1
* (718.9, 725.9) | 241.6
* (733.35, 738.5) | 622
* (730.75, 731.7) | 211.8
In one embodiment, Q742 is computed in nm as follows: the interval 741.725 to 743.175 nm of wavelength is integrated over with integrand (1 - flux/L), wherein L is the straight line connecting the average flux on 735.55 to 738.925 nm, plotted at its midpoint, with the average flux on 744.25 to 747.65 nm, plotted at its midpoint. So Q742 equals 0.33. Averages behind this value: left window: 388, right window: 229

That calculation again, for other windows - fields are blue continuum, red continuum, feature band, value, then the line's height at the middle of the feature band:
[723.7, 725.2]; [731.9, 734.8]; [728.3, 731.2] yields 0.169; 238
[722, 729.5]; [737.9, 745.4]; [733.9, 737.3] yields 0.361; 290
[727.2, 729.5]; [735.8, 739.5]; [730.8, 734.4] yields 0.917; 308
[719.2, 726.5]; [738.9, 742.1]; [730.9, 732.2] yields 0.333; 290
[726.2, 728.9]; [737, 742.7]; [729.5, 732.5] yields 0.530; 269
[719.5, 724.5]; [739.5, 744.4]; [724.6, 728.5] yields 0.254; 245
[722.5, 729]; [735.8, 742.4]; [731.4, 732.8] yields 0.314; 296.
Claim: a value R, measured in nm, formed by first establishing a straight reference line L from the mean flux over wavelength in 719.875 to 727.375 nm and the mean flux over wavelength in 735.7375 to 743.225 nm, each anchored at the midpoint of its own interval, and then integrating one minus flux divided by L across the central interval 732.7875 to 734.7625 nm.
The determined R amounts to 0.456 nm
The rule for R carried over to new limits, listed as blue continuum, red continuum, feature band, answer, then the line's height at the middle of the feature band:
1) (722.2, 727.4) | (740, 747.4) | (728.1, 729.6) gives 0.05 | 239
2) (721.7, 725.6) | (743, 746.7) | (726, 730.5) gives 0.14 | 234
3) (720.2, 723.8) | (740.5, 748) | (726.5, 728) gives 0.08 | 238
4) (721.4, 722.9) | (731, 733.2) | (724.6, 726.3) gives -0.01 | 232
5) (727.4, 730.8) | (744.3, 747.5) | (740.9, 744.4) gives -0.45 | 228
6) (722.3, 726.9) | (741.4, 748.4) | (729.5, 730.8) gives 0.06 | 234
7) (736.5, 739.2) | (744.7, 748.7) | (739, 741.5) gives 0.15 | 385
